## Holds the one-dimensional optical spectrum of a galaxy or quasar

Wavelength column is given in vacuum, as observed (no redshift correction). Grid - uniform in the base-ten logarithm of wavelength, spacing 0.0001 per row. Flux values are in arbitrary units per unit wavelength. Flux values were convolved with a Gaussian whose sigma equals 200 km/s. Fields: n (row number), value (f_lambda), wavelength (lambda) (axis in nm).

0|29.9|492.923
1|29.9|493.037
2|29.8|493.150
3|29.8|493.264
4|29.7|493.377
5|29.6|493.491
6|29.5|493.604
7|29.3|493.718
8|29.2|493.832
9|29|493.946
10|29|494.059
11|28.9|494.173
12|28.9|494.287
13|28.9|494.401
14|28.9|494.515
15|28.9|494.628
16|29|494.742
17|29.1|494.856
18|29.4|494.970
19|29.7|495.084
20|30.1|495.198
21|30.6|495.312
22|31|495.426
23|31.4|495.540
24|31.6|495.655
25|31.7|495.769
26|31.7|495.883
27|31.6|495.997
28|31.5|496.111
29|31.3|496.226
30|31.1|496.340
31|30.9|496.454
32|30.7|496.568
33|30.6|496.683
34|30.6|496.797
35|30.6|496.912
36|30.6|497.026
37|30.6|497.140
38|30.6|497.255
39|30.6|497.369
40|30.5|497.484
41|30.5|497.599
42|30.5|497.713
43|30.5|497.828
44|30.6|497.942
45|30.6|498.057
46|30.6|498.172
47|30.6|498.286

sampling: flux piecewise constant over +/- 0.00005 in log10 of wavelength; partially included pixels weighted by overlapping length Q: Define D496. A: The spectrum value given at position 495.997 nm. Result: 31.6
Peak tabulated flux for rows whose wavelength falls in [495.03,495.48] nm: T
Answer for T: 31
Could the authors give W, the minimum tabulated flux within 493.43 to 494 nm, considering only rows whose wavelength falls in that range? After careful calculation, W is 29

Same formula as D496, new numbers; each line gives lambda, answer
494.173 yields 28.9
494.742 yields 29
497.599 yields 30.5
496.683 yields 30.6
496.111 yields 31.5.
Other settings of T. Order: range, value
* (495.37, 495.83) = 31.7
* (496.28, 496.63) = 31.1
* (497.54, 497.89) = 30.5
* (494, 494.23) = 29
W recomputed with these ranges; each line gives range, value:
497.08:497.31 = 30.6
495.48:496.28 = 31.3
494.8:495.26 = 29.1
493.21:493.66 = 29.5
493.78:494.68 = 28.9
